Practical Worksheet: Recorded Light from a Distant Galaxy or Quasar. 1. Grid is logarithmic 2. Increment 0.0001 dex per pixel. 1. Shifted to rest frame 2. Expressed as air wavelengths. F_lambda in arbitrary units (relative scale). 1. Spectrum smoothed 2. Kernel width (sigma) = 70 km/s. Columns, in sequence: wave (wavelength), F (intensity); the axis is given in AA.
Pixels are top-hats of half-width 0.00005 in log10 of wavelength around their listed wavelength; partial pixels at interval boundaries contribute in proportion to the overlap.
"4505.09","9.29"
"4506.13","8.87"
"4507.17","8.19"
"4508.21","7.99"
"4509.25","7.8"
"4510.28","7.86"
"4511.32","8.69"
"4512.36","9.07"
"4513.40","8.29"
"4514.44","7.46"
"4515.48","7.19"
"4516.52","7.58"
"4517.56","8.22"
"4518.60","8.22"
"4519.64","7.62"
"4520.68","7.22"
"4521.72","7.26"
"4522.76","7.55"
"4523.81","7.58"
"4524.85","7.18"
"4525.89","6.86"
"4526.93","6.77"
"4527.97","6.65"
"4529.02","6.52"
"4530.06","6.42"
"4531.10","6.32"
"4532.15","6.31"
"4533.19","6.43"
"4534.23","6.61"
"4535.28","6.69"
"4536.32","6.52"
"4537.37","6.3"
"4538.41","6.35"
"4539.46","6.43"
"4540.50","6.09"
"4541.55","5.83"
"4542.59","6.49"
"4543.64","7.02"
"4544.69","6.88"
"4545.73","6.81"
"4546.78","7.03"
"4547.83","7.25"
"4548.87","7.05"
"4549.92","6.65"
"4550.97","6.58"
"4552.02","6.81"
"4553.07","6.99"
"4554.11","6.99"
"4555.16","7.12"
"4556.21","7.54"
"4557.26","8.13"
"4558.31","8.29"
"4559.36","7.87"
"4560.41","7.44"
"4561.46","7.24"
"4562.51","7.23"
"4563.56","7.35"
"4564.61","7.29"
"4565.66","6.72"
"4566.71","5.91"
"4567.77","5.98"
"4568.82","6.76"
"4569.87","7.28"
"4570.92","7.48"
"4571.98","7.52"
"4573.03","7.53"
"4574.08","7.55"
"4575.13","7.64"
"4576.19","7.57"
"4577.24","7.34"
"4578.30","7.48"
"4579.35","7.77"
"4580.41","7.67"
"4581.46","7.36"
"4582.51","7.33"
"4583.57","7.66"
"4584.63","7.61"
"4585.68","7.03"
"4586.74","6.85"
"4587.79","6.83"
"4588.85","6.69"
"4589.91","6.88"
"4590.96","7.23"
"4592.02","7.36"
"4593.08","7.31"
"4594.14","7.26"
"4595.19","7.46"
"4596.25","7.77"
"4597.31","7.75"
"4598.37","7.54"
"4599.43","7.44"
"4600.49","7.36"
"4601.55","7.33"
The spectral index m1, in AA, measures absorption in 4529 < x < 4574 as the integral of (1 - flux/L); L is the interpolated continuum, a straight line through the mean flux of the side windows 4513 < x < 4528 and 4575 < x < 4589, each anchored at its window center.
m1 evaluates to 3.1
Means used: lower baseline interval 7.46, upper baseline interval 7.35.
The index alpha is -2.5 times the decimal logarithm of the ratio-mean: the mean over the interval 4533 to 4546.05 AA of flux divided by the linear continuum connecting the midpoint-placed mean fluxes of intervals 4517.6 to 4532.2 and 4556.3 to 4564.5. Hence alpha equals 0.13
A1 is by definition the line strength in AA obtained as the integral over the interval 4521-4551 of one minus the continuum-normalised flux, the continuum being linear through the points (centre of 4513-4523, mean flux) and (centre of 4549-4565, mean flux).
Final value 3.1 AA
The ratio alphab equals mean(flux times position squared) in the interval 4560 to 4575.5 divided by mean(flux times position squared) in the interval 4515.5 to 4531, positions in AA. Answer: 1.0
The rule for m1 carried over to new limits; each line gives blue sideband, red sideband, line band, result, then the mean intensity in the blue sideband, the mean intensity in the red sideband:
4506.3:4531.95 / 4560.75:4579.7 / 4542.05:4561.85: 0.4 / 7.52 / 7.2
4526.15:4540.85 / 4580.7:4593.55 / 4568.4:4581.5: -0.8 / 6.47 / 7.19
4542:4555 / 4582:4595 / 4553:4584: -1.4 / 6.88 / 7.18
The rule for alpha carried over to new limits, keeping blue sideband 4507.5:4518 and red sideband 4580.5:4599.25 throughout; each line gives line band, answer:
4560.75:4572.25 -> 0.08 mag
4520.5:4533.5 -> 0.15 mag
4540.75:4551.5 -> 0.15 mag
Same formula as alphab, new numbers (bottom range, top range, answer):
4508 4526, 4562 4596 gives 0.95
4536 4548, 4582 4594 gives 1.11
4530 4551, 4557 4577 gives 1.12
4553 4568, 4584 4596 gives 1.00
